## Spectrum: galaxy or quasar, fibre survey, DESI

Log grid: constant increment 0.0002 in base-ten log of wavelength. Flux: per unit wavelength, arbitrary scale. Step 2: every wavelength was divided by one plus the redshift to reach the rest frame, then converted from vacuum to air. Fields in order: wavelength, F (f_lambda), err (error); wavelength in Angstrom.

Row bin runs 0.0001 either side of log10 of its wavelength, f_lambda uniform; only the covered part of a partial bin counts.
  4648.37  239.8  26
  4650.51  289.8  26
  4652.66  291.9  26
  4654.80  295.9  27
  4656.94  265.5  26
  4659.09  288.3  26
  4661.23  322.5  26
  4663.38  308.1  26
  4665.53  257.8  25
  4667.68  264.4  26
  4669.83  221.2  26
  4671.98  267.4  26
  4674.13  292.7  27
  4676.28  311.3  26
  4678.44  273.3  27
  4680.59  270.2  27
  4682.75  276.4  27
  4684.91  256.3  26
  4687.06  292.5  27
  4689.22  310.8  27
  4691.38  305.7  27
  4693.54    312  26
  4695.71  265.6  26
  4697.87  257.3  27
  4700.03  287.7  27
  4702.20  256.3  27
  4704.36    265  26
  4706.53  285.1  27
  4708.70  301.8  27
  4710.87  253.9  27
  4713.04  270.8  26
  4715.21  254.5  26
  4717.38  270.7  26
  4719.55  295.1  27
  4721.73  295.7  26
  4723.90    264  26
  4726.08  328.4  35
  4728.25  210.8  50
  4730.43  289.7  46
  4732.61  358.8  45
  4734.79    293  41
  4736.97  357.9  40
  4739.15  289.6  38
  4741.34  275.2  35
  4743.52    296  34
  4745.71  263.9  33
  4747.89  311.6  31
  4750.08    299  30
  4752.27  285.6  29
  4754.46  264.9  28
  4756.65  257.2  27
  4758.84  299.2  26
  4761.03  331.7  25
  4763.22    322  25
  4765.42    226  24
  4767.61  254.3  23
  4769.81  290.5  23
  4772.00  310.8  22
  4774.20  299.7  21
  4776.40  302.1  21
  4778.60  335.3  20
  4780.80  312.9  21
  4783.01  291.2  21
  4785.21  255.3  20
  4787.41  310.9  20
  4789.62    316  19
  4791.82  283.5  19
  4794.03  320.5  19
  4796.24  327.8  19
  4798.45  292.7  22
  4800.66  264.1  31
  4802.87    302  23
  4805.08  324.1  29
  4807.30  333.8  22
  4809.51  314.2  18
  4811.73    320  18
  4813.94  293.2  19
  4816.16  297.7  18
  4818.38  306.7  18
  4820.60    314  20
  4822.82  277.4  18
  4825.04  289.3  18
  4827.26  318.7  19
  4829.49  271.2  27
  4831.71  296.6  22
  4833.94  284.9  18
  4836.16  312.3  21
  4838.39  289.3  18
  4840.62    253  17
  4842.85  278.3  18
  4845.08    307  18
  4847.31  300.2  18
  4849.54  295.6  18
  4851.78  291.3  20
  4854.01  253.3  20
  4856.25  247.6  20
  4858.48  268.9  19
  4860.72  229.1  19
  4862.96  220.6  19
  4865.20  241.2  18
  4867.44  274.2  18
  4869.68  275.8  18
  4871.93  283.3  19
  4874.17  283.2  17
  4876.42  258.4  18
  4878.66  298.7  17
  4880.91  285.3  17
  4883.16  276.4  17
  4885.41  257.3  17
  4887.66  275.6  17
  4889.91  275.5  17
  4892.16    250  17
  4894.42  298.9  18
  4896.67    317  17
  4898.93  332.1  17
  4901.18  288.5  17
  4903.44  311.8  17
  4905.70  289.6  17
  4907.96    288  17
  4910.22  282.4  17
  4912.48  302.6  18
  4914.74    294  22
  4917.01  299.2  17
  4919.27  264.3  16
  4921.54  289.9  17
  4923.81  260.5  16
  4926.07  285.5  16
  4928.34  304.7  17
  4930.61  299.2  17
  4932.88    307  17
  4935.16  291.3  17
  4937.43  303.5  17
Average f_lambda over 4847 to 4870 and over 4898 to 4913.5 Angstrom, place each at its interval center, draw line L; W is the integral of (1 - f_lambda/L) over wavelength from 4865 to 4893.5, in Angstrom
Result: 0.5 Angstrom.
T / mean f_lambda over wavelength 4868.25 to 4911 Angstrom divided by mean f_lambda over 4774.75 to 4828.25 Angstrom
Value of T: 0.94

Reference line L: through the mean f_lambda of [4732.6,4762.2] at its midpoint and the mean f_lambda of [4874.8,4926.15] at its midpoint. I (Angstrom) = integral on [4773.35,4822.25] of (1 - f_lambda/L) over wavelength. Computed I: -2.0 Angstrom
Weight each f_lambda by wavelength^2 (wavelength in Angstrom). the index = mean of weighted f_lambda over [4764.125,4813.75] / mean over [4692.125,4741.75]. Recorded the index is 1.1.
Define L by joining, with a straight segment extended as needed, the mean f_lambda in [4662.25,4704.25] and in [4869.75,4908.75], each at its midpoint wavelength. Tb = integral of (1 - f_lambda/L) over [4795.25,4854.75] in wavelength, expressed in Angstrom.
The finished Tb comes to -2.8 Angstrom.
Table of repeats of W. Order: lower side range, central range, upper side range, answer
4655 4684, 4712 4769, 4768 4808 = 1.2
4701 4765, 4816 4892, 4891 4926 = 3.0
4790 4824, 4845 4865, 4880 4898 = 1.8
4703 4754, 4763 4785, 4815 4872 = -0.6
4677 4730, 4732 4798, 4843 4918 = -4.5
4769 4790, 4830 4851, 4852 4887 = -1.0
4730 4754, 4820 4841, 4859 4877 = -1.6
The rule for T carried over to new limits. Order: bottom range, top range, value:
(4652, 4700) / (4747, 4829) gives 1.06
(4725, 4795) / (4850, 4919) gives 0.94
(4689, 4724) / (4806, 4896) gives 1.01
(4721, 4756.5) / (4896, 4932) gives 1.01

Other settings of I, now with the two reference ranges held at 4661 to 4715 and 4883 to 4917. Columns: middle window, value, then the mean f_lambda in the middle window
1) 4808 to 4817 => -0.7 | 308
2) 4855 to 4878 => 2.3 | 259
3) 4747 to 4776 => -0.7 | 289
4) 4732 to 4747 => -1.2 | 303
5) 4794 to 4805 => -0.7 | 302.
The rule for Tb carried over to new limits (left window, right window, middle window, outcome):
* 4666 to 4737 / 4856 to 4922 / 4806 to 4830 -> -2.10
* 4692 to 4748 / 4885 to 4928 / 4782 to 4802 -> -0.68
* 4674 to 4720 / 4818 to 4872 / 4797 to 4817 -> -1.88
